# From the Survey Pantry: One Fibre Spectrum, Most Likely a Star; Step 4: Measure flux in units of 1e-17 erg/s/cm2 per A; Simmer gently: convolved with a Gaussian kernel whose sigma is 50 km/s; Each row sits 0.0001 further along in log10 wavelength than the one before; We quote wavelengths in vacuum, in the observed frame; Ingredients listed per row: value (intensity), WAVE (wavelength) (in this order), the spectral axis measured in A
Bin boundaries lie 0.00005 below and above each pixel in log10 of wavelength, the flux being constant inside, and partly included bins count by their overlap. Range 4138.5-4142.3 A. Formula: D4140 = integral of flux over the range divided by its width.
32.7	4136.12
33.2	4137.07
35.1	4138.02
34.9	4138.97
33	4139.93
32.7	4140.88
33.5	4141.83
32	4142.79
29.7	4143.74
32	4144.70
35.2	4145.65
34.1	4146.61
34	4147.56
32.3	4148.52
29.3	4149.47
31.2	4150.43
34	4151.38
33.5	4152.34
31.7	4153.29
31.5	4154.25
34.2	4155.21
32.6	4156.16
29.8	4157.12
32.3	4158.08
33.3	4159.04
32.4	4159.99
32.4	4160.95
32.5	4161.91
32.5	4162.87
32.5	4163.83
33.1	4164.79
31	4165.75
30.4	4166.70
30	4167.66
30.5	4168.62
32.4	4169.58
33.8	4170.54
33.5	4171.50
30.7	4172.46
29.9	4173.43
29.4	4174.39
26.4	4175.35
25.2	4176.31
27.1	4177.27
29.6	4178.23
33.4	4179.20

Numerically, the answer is 33.5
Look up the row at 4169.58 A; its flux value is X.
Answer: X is 32.4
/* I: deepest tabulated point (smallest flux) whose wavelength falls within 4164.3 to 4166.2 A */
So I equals 31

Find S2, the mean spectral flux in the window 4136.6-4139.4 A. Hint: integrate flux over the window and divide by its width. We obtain 34.5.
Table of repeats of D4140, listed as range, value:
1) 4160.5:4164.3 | 32.4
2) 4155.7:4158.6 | 31.5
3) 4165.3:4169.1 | 30.5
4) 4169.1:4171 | 33.1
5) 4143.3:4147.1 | 32.8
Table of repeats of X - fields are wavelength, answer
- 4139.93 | 33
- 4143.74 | 29.7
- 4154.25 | 31.5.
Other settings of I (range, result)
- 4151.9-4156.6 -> 31.5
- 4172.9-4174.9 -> 29.4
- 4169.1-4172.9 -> 30.7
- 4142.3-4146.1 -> 29.7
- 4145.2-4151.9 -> 29.3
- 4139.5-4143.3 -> 32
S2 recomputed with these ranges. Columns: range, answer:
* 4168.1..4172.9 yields 32.2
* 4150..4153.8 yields 32.6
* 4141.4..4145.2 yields 31.8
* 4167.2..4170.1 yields 31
